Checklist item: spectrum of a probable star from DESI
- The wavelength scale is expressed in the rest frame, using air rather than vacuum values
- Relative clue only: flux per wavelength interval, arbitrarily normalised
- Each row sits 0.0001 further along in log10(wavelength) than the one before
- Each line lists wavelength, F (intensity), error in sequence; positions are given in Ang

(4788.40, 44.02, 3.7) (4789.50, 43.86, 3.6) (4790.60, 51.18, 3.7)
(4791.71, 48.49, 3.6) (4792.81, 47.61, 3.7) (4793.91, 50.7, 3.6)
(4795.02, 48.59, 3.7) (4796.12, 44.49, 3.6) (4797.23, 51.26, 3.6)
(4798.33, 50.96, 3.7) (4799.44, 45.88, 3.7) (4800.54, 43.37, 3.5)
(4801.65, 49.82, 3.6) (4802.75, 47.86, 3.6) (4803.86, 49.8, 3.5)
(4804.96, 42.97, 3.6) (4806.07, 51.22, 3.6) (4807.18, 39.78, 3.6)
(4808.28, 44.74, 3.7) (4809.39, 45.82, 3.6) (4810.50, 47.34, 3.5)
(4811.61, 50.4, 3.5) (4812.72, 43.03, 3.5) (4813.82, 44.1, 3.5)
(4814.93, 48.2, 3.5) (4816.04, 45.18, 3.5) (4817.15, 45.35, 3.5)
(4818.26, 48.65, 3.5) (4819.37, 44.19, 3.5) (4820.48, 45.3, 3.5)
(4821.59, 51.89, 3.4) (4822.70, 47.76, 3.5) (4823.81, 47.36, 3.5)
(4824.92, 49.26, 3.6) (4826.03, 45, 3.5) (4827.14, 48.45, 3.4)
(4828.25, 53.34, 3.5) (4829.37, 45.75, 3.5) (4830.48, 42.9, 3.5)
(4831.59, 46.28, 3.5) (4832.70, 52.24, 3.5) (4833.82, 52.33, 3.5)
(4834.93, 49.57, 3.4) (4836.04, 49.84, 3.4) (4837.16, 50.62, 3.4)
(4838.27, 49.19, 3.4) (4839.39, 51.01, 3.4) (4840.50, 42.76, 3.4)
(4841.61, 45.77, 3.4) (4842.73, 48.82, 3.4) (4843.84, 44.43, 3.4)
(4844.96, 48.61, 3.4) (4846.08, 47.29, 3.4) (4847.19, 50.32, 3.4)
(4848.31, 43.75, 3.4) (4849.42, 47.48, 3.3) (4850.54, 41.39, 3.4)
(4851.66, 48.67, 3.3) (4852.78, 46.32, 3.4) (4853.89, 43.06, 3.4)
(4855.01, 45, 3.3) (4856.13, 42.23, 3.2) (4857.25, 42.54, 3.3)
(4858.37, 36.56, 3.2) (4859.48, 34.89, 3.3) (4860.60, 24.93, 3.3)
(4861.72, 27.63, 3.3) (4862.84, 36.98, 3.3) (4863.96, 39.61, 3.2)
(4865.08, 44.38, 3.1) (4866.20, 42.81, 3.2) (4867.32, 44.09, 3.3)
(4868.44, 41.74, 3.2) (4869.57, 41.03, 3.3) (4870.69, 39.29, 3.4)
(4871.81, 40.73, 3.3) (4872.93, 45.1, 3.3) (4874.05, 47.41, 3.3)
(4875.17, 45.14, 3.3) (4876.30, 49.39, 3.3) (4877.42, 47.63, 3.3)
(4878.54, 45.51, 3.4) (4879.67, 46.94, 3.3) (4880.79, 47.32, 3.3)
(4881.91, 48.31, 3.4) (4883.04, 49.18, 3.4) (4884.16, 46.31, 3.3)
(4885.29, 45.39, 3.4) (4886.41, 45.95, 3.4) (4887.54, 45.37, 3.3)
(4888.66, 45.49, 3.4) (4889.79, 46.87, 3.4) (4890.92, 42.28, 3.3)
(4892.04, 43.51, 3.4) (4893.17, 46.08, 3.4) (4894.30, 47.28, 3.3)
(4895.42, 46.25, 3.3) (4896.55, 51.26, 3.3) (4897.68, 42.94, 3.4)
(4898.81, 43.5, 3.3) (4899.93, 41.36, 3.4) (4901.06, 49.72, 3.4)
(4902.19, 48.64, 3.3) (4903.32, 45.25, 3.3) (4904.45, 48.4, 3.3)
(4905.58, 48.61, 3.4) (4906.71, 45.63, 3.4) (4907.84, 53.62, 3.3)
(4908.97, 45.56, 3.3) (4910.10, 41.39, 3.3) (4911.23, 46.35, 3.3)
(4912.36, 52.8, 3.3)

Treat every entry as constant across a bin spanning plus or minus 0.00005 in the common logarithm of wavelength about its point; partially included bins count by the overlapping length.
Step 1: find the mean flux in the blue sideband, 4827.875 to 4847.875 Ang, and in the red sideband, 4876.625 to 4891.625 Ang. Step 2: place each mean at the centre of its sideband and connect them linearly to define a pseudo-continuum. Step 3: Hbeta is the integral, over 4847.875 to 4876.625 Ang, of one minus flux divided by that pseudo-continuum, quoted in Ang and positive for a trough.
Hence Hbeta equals 3.5 Ang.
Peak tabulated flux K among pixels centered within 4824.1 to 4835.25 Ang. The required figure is 53.34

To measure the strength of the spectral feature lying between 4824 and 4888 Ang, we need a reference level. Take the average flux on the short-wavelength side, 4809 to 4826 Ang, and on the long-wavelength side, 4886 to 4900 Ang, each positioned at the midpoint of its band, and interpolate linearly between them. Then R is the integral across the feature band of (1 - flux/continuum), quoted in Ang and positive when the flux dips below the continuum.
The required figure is 1.57 Ang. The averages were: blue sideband 46.9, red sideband 45.4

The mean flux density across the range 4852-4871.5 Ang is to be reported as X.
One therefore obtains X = 39.7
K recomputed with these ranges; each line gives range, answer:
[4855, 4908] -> 53.62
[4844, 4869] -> 50.32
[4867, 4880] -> 49.39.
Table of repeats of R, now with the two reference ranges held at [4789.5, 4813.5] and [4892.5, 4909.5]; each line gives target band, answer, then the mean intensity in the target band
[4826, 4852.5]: -0.4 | 47.8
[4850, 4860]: 1.0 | 42.3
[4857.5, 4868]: 2.2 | 37.1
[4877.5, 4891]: 0.2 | 46.4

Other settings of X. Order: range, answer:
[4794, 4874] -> 45.4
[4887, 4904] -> 45.7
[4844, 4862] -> 42.2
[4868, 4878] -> 44.2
